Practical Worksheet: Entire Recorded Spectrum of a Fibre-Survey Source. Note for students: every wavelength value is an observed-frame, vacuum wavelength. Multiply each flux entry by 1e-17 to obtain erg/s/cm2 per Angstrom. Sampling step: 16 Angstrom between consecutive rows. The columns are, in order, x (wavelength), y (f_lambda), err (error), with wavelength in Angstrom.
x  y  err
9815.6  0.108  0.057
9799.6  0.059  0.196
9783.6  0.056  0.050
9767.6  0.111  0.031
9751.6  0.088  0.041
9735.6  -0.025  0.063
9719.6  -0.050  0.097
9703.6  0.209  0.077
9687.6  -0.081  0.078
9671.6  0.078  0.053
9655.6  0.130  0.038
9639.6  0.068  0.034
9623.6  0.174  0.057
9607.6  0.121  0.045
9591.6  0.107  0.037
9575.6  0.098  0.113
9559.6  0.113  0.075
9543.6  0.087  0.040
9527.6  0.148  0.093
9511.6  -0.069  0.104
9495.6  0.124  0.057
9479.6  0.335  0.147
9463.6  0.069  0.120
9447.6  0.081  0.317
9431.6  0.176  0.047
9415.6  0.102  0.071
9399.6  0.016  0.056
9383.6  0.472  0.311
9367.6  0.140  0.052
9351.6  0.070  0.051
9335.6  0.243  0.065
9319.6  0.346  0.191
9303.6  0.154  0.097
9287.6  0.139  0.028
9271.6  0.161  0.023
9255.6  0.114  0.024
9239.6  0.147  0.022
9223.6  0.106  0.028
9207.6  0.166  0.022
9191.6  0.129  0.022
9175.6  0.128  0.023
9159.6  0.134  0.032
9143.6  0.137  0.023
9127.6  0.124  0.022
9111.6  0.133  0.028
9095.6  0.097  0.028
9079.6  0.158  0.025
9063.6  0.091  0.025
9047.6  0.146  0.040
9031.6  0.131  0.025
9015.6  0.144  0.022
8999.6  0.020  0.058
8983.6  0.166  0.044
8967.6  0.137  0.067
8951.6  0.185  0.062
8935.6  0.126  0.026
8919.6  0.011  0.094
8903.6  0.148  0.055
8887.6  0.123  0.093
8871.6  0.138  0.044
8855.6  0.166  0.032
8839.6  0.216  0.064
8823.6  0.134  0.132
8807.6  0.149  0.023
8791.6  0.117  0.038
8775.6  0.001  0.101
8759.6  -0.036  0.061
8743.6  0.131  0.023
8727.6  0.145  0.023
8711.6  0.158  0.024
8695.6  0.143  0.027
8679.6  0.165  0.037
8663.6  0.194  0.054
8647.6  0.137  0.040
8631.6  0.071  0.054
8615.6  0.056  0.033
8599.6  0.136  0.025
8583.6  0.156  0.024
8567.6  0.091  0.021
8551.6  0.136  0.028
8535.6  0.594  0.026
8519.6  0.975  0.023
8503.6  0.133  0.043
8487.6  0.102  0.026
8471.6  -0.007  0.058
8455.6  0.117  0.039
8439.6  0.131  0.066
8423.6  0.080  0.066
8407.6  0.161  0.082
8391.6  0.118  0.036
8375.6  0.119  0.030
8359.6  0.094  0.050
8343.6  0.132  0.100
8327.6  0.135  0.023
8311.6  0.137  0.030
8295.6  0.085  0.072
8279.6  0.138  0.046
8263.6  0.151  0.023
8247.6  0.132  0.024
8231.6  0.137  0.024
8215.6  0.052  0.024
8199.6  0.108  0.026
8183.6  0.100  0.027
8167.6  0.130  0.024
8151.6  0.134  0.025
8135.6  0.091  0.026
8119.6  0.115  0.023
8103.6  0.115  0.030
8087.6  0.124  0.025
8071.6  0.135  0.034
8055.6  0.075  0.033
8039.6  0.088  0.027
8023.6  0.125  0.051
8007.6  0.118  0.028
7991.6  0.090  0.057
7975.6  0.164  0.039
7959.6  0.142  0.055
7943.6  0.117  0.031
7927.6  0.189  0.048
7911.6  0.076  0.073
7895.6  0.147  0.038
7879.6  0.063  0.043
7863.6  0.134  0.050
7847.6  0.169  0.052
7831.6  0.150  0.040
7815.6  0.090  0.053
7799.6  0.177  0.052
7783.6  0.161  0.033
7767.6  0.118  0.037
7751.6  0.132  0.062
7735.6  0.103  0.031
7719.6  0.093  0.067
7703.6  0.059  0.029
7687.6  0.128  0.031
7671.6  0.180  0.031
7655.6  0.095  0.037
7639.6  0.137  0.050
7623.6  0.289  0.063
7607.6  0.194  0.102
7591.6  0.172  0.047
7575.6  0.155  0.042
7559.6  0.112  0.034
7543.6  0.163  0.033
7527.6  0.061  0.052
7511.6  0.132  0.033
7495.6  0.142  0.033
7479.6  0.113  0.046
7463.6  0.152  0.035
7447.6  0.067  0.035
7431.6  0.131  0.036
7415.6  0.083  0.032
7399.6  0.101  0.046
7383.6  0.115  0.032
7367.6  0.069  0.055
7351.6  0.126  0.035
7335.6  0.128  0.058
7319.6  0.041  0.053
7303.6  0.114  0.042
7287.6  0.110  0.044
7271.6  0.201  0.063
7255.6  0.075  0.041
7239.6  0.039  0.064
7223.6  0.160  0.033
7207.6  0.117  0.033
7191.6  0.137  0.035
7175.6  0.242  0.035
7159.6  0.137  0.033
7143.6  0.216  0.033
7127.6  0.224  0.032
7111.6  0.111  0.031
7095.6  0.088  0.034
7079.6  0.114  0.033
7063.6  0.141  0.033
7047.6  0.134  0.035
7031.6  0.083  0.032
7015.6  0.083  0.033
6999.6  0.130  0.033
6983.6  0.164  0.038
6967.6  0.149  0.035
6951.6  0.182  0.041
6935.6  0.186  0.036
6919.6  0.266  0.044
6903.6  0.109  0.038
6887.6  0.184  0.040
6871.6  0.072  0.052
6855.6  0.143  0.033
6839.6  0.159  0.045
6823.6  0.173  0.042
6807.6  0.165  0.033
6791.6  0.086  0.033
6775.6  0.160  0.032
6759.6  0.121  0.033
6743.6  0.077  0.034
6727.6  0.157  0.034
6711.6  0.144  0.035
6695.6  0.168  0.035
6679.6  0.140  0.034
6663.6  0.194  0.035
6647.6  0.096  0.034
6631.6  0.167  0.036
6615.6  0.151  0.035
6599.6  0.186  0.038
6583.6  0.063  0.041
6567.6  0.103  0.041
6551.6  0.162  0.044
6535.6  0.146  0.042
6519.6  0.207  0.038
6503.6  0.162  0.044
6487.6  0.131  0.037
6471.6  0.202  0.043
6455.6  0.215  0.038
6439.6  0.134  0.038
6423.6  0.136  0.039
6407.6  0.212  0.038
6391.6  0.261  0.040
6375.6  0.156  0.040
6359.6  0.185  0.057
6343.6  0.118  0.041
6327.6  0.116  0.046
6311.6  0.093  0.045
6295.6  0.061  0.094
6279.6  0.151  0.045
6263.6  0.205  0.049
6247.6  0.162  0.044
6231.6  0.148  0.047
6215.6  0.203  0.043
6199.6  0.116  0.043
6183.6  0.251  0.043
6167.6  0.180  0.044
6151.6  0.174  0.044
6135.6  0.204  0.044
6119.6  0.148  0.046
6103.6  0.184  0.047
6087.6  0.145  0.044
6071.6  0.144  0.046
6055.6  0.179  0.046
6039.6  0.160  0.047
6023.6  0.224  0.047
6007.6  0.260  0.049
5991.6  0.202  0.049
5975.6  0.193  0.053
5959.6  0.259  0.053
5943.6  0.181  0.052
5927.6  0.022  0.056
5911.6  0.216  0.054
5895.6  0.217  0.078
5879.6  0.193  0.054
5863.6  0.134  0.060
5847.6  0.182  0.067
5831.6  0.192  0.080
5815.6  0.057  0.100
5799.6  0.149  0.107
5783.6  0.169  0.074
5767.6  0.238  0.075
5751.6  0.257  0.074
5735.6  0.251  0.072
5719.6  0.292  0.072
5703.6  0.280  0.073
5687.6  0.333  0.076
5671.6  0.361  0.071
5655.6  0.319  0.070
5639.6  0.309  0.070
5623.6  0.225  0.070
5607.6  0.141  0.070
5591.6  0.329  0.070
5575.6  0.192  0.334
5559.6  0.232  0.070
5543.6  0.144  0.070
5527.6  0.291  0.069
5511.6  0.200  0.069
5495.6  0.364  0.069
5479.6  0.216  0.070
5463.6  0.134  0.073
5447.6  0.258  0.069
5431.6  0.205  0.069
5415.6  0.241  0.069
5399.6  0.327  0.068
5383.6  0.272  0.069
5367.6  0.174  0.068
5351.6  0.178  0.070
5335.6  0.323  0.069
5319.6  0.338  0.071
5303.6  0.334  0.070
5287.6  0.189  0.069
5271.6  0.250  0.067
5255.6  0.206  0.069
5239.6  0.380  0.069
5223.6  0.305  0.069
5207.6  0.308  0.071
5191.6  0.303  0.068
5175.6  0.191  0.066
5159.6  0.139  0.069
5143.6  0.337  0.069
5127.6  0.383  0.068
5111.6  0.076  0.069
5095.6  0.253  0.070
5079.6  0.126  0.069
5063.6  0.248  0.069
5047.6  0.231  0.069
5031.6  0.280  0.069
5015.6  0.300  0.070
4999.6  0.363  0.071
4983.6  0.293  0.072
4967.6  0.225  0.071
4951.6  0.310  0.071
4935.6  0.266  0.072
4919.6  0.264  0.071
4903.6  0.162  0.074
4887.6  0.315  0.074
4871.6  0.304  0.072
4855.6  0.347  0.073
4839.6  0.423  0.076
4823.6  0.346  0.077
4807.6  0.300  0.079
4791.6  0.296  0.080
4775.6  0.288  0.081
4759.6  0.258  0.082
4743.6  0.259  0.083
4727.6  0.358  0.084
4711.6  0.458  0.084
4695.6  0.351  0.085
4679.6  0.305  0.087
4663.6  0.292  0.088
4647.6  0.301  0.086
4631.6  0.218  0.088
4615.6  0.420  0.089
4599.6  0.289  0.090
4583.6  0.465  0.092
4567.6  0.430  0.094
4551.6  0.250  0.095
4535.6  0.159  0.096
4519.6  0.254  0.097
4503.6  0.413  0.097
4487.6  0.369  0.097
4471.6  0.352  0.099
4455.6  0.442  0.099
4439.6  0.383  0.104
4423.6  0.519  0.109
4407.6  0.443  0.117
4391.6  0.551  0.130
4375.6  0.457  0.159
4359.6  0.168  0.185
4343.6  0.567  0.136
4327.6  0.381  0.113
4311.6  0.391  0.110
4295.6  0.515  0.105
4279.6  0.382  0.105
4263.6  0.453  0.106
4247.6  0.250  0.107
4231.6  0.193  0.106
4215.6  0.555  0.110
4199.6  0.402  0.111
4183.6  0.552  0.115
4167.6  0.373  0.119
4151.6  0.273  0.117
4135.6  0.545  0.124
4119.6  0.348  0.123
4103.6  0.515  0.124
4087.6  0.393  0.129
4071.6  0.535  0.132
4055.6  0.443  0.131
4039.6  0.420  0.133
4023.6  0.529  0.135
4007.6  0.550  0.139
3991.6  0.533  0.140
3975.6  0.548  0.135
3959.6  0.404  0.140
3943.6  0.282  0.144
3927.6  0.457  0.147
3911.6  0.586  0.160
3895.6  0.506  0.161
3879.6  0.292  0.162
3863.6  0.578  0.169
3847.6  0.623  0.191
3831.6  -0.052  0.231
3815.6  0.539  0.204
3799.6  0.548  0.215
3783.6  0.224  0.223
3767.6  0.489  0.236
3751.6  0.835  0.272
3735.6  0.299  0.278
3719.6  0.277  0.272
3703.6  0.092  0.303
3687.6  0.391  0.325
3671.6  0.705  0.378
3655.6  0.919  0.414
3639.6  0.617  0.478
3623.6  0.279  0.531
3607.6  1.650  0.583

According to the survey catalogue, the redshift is 1.29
